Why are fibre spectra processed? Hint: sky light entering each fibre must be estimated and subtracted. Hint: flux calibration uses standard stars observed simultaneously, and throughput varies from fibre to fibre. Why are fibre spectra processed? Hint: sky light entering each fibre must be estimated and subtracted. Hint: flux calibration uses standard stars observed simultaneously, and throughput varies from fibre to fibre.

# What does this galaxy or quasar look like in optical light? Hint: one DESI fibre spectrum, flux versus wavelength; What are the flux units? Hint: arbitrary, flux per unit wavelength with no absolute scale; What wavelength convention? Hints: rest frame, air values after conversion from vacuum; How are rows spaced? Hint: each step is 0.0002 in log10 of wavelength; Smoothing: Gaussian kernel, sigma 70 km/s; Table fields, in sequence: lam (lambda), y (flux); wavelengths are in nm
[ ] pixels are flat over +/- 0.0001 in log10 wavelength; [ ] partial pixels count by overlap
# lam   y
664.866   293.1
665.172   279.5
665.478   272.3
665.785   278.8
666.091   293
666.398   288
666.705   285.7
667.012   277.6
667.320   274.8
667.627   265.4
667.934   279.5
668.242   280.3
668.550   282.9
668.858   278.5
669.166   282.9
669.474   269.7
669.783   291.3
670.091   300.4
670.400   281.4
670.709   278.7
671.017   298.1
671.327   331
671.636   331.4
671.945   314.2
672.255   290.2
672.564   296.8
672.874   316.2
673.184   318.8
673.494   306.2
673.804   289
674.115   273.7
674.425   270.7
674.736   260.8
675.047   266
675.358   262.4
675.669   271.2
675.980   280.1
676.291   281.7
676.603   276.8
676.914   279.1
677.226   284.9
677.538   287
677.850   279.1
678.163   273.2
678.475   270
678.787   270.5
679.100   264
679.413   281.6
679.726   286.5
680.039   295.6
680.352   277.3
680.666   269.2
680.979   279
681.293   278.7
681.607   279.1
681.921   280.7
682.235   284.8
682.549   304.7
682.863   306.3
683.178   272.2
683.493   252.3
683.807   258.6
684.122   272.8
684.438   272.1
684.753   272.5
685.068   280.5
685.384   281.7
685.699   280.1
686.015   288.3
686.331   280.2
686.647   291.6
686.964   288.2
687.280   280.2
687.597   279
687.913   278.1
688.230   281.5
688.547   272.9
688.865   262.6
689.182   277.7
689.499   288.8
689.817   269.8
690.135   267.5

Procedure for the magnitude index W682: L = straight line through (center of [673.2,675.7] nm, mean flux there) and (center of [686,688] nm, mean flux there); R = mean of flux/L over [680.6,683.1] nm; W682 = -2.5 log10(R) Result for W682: -0.02 mag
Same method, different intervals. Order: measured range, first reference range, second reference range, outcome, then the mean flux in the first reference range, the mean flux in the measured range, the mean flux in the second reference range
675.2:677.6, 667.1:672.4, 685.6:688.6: 0.04 mag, 290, 278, 282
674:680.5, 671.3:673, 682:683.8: 0.08 mag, 312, 276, 282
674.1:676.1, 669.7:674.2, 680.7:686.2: 0.10 mag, 302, 269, 279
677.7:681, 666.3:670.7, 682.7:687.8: 0.01 mag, 281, 277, 279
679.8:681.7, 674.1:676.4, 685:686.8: -0.01 mag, 271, 280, 284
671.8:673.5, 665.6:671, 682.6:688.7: -0.10 mag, 282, 307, 279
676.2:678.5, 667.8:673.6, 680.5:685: 0.02 mag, 296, 279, 277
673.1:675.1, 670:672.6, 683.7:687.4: 0.06 mag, 303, 283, 279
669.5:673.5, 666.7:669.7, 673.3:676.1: -0.10 mag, 278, 303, 276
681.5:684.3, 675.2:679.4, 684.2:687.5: 0.00 mag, 276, 279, 281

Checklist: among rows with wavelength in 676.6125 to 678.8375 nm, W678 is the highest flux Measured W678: 287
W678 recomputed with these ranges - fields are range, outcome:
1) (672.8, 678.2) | 318.8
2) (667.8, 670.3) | 300.4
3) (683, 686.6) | 288.3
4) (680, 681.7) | 295.6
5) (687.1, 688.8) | 281.5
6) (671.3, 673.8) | 331.4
